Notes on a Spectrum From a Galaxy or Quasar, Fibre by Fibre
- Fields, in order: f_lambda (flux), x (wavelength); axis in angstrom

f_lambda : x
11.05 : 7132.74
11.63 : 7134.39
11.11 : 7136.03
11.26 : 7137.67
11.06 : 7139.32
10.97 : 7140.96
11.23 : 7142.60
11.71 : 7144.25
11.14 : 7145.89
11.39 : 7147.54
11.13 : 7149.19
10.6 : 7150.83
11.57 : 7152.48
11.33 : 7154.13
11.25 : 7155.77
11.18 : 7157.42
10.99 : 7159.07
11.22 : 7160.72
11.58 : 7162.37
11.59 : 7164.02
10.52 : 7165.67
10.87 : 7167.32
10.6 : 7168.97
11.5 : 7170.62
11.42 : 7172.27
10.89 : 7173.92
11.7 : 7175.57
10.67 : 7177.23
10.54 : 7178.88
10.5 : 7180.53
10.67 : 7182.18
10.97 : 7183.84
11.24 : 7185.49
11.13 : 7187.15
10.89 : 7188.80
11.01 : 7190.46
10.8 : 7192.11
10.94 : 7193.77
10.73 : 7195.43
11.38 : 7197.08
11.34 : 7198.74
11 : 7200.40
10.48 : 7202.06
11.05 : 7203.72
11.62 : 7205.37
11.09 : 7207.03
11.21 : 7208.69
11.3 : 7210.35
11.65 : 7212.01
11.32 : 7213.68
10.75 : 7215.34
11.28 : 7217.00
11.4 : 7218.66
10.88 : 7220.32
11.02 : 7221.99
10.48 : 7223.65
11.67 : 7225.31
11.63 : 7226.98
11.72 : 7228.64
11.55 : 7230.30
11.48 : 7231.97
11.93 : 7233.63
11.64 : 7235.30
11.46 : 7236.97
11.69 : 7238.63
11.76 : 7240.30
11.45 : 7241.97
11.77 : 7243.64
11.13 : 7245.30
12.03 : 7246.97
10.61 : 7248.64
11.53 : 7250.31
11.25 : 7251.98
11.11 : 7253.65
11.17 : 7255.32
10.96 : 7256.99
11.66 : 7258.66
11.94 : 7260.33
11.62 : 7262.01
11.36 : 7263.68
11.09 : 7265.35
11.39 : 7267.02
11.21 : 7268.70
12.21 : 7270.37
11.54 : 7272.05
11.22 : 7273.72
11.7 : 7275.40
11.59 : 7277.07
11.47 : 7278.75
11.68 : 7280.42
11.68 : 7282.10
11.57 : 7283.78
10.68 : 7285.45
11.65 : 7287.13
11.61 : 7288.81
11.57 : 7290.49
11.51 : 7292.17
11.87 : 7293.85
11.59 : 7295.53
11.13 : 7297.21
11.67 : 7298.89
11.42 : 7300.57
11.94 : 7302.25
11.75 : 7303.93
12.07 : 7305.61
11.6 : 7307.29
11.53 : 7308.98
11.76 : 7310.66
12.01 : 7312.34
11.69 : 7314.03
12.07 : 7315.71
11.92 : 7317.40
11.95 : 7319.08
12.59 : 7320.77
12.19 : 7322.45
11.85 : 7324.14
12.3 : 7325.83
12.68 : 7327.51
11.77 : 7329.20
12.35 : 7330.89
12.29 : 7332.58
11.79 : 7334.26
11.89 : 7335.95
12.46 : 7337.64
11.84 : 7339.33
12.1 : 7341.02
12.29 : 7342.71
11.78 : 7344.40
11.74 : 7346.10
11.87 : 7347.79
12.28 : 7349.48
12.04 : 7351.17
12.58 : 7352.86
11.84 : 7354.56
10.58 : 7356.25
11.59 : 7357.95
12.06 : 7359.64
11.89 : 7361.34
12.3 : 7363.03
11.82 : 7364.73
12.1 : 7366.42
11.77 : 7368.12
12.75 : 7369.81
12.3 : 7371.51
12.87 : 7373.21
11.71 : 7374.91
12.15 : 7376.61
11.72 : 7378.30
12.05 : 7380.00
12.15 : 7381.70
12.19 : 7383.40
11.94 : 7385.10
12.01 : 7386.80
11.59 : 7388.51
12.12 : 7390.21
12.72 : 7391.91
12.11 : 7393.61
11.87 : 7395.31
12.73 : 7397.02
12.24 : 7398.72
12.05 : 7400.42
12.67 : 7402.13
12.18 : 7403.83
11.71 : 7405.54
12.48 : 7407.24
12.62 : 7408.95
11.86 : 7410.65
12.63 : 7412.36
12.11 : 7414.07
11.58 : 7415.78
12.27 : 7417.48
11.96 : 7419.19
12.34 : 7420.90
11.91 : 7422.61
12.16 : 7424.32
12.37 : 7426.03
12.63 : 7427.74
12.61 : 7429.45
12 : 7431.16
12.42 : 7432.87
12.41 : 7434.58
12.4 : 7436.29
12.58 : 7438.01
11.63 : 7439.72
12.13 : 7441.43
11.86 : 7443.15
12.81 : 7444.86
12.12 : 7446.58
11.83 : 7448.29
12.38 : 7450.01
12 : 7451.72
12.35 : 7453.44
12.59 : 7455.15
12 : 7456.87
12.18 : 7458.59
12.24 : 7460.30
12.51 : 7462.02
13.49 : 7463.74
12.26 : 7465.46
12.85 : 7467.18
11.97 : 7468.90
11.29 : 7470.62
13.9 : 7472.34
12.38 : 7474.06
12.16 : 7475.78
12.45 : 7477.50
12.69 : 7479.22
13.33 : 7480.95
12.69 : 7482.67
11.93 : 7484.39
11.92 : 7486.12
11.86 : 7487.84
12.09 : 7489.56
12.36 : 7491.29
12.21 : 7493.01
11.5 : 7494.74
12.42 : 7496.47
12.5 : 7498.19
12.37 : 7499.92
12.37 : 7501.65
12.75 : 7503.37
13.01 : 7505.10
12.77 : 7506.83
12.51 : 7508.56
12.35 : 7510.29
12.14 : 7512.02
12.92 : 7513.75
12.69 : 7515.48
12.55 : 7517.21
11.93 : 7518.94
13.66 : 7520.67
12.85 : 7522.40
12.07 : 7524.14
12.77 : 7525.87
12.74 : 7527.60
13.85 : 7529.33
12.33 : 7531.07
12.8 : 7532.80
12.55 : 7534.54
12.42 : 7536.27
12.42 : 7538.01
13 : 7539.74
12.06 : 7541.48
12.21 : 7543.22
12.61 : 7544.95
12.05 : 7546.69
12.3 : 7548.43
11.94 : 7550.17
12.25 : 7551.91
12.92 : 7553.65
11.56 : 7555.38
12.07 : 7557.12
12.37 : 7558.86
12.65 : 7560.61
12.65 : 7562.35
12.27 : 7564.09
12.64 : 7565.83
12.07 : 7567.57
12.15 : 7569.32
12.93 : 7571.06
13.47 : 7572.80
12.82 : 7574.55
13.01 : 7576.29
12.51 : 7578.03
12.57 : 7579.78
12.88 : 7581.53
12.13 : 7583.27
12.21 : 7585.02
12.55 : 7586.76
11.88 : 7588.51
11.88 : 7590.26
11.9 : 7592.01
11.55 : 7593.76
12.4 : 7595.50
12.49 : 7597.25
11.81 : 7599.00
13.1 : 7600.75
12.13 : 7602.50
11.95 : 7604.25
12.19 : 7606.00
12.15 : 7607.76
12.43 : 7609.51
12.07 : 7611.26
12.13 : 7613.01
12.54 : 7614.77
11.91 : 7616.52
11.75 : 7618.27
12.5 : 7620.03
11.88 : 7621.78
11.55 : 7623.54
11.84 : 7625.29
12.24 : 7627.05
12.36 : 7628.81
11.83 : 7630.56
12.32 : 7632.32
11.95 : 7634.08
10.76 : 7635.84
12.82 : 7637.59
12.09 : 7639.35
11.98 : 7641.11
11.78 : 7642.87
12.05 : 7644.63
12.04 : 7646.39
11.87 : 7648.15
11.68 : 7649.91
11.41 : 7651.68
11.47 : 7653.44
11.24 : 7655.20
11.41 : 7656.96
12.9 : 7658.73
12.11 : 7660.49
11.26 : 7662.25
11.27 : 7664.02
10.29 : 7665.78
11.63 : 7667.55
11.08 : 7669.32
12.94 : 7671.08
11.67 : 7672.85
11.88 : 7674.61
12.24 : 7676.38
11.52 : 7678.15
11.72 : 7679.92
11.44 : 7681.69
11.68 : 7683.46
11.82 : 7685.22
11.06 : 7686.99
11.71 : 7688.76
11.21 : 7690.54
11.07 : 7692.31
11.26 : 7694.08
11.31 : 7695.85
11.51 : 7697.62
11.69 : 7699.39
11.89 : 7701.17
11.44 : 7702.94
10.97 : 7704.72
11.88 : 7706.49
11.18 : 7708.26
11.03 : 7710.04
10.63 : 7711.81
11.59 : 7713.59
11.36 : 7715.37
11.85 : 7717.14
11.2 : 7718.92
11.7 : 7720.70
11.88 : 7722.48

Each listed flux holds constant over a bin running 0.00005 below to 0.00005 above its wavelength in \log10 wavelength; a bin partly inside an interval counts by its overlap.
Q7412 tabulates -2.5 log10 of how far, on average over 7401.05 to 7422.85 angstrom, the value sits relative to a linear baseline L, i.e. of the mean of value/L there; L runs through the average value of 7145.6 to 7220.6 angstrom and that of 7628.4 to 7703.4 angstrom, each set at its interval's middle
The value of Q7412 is -0.07 mag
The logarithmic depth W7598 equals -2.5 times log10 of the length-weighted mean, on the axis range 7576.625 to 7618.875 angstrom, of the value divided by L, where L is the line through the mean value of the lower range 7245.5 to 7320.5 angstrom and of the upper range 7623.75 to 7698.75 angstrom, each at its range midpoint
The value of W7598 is -0.05 mag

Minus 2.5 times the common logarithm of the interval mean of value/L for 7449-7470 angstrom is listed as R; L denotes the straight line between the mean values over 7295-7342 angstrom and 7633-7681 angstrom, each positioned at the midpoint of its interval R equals -0.05 mag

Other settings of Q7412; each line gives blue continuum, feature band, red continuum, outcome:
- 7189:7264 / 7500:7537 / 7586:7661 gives -0.07 mag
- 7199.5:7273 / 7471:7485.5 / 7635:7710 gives -0.10 mag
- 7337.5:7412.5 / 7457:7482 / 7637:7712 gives -0.05 mag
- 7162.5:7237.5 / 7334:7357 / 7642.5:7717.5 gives -0.06 mag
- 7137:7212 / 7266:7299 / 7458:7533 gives 0.01 mag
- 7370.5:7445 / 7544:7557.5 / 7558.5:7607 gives 0.01 mag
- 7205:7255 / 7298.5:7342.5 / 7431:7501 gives -0.02 mag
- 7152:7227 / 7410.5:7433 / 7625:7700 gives -0.07 mag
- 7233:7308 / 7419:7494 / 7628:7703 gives -0.07 mag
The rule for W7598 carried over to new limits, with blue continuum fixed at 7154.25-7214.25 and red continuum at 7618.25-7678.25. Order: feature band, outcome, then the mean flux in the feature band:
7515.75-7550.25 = -0.08 mag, 12.6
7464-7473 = -0.09 mag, 12.5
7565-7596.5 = -0.06 mag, 12.4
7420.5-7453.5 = -0.07 mag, 12.2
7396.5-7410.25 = -0.08 mag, 12.3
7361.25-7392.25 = -0.07 mag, 12.1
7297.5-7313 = -0.04 mag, 11.7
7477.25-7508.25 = -0.07 mag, 12.4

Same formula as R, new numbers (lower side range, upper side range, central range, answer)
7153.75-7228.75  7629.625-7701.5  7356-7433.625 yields -0.07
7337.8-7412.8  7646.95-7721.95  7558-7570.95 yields -0.06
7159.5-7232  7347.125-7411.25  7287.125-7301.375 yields 0.01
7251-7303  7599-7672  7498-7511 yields -0.07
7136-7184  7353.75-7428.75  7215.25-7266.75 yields 0.01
